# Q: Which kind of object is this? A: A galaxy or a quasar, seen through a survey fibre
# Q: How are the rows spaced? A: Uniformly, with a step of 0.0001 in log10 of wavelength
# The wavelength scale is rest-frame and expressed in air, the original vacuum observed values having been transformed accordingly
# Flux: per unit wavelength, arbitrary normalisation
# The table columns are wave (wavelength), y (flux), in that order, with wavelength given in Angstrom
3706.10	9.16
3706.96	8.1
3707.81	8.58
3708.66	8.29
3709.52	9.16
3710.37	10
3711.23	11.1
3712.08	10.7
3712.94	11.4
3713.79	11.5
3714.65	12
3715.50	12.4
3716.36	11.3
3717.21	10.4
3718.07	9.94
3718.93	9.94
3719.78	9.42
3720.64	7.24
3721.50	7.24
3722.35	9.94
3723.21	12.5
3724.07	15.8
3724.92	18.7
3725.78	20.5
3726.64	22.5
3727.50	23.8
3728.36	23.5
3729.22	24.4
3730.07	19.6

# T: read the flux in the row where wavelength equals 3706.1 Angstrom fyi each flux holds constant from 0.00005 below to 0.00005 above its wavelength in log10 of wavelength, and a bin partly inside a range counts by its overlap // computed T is 9.16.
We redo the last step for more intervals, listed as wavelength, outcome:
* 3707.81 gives 8.58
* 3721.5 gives 7.24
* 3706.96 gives 8.1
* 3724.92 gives 18.7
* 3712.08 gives 10.7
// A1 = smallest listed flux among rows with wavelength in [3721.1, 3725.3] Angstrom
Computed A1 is 7.24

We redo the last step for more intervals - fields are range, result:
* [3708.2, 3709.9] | 8.29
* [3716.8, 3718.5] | 9.94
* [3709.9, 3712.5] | 10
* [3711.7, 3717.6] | 10.4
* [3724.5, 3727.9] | 18.7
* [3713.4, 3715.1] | 11.5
